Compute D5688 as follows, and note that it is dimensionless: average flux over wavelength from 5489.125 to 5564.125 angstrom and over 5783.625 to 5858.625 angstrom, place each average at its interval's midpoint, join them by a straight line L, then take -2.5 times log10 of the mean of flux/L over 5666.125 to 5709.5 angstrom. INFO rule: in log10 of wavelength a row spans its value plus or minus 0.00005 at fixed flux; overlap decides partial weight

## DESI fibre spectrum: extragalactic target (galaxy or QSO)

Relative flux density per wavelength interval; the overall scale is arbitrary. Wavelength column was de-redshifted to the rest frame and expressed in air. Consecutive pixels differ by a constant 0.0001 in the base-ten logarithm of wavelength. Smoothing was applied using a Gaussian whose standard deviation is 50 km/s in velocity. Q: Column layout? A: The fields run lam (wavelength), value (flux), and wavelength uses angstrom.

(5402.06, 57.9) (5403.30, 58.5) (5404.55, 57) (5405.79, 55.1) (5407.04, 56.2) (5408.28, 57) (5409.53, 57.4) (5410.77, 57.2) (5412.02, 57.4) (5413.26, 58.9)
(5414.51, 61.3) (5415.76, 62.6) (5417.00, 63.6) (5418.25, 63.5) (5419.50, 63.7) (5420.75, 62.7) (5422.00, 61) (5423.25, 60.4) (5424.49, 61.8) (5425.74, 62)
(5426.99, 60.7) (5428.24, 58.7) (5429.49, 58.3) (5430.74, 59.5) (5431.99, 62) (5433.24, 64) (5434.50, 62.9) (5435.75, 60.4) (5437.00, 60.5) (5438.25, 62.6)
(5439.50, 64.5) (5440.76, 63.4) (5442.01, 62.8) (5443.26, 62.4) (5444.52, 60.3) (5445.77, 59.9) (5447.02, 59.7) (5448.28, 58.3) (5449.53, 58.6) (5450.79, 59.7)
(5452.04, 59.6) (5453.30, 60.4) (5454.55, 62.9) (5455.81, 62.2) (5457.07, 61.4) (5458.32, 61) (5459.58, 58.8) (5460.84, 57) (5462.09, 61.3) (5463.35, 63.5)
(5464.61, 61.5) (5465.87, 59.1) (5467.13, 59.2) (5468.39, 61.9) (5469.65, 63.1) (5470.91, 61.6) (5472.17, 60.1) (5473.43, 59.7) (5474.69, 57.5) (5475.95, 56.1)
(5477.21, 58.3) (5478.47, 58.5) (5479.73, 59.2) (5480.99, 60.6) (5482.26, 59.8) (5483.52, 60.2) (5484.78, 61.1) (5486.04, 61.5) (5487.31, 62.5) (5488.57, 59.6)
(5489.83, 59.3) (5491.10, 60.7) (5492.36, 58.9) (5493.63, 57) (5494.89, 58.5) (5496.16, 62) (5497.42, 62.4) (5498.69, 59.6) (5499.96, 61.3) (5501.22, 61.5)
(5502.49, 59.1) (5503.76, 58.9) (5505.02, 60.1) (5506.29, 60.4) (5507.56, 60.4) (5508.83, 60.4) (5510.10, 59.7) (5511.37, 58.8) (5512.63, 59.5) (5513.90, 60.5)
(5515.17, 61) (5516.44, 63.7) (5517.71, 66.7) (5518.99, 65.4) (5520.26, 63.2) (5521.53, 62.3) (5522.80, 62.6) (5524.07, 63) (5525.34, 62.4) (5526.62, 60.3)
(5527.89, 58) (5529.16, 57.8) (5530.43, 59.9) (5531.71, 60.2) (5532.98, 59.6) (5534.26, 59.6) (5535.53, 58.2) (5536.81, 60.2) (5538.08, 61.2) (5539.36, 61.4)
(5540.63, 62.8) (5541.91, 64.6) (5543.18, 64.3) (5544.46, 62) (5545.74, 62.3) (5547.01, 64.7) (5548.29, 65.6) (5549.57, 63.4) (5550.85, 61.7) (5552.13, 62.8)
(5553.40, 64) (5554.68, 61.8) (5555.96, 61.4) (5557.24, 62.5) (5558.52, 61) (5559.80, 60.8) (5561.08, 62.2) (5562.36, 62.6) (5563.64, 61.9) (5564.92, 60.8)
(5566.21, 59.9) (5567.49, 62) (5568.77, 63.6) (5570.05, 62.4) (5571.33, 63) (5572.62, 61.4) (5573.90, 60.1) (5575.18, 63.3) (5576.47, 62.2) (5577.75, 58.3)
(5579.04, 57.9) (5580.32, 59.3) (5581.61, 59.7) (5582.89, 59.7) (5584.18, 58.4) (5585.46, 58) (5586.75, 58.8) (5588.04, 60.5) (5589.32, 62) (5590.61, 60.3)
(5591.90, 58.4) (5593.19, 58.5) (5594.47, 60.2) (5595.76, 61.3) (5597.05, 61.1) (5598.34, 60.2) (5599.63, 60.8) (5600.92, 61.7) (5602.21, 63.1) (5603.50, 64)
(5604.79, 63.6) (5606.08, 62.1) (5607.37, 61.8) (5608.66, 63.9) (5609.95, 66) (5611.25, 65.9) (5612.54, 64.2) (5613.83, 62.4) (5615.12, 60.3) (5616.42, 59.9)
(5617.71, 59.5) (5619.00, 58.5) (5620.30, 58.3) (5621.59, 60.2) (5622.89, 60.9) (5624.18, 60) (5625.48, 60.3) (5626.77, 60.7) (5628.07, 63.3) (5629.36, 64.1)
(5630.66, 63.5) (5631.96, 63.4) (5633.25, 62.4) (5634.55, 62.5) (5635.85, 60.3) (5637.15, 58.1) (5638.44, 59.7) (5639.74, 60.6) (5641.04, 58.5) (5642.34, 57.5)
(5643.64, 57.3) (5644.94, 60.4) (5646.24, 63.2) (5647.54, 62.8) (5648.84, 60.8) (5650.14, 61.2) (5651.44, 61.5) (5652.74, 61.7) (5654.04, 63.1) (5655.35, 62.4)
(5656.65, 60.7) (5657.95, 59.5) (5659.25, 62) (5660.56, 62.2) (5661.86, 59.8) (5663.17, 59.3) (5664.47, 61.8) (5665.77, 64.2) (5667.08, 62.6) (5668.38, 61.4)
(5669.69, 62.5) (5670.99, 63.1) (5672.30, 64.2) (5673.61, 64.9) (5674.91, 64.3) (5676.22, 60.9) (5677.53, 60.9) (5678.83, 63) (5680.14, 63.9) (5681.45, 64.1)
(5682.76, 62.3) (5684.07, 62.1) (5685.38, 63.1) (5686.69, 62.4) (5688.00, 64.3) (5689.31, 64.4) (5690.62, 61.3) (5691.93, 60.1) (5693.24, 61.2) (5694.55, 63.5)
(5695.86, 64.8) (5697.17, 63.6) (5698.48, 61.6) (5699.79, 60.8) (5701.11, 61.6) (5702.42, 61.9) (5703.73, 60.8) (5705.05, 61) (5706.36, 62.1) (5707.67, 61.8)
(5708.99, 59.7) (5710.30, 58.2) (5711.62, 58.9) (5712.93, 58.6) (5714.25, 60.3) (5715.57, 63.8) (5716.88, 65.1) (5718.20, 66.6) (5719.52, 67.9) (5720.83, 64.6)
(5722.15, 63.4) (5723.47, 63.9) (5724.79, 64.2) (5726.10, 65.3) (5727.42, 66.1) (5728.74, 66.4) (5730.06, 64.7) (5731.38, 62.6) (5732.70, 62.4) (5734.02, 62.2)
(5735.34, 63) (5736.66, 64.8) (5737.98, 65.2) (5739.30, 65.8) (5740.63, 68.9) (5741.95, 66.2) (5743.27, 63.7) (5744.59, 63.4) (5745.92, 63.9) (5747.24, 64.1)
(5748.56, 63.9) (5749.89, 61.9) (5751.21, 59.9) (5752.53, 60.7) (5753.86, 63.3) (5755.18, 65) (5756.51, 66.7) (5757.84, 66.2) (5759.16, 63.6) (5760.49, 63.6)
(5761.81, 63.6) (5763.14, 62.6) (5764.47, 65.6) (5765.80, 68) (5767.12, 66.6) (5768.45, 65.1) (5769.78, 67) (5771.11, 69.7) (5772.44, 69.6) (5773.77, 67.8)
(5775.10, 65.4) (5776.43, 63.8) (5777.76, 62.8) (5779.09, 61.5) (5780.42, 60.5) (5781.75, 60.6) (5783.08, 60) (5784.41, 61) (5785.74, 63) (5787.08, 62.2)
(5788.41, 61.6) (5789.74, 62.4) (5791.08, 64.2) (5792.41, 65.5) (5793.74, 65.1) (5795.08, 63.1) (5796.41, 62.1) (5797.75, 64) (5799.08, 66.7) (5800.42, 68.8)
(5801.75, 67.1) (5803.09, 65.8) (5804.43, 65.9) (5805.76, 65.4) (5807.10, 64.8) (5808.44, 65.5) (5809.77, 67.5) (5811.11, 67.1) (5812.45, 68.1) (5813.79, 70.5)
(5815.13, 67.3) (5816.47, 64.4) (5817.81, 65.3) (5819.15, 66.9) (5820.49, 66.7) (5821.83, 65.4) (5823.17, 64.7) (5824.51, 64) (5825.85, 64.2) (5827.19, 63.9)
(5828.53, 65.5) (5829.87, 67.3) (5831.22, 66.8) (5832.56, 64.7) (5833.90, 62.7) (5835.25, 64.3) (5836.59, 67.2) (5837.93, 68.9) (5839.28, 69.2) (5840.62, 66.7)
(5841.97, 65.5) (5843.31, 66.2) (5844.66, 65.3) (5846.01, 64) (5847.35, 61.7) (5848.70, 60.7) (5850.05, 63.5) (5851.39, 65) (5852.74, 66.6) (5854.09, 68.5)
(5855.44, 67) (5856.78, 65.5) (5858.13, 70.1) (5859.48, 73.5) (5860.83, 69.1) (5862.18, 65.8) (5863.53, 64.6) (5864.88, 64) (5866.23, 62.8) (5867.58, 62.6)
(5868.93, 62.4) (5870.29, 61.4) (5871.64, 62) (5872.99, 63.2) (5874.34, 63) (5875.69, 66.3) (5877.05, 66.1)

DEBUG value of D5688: 0.02 mag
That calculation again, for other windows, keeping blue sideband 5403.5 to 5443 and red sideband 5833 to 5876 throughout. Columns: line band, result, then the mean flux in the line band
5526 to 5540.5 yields 0.04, 59.8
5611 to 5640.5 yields 0.03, 61.2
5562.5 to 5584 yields 0.02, 60.9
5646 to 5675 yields 0.02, 62.1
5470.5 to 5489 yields 0.03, 59.7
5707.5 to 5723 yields 0.02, 62.4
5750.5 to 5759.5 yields 0.01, 63.7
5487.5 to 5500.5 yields 0.02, 60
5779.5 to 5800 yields 0.03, 62.9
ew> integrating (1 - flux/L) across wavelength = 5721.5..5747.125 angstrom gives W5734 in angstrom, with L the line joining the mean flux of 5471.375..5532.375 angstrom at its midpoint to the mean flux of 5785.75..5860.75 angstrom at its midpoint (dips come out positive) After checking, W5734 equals -0.1 angstrom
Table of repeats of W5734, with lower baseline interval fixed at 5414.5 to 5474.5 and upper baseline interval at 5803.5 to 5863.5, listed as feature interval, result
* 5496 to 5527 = 0.3 angstrom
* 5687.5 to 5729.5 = 1.1 angstrom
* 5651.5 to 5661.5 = 0.4 angstrom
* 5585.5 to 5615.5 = 0.7 angstrom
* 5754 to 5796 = 0.7 angstrom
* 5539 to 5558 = -0.2 angstrom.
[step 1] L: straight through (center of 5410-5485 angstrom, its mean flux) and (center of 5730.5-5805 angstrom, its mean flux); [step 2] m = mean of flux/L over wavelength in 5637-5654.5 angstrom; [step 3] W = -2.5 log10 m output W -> 0.04 mag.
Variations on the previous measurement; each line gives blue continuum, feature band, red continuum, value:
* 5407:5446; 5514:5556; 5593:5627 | -0.01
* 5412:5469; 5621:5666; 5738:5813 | 0.04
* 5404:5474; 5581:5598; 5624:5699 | 0.03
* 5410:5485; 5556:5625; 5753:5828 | 0.02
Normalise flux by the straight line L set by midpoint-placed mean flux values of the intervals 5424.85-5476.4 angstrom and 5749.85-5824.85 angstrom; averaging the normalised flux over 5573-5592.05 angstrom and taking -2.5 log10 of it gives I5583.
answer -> 0.044 mag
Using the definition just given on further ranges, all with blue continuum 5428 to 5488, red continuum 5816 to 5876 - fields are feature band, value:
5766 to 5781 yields -0.019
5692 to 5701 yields 0.019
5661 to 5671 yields 0.023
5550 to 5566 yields -0.002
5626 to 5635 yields -0.003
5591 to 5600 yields 0.039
